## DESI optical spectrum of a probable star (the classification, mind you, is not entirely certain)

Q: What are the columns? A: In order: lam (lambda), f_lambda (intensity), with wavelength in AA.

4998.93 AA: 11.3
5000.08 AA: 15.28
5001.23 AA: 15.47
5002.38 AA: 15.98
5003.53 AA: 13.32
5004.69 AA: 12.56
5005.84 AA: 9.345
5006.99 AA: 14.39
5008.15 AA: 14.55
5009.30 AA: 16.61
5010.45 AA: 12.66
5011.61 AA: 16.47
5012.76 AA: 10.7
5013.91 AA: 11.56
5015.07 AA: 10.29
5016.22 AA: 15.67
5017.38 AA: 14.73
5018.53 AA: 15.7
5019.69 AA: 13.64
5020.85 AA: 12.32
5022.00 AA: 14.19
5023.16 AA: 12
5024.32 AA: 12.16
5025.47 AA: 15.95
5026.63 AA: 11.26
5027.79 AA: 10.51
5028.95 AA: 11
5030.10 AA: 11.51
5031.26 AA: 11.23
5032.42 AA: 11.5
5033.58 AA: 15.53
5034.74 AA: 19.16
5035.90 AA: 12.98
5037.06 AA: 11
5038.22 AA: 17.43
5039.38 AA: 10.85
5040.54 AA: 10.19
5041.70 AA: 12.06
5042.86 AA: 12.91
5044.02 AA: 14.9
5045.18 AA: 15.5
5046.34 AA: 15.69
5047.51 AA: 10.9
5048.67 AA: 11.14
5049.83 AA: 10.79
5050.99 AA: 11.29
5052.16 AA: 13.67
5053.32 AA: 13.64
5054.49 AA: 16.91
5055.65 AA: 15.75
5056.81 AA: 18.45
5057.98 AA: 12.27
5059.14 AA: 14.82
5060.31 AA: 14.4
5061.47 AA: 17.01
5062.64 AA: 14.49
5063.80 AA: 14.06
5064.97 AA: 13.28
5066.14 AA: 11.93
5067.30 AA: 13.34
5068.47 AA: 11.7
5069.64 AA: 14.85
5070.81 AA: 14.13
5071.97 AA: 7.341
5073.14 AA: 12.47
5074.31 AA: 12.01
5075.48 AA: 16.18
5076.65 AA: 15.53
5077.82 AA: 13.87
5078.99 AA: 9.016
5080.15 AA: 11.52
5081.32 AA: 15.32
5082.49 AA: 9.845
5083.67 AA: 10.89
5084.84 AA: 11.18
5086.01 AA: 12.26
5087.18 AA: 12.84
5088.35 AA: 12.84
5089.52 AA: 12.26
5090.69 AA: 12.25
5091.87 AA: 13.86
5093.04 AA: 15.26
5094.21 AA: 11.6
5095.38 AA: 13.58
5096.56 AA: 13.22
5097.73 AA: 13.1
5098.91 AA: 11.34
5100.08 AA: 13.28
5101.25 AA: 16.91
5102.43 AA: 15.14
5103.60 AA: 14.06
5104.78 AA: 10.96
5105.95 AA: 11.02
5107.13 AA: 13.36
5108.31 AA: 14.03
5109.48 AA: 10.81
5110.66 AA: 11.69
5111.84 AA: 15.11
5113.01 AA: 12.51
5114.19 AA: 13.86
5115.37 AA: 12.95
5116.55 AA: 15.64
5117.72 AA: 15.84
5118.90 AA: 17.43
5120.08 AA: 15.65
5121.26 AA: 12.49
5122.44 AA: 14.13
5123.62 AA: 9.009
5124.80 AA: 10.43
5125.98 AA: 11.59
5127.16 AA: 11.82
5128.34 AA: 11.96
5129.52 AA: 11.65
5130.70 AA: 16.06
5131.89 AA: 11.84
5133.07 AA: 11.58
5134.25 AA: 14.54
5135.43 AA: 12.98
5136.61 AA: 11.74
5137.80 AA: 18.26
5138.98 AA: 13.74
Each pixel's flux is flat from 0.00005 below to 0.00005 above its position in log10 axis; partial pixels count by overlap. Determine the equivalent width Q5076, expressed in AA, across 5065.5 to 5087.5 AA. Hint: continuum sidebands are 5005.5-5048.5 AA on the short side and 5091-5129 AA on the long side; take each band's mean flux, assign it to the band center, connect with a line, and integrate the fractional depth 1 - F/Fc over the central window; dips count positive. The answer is 1.3 AA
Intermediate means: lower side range 13.2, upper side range 13.2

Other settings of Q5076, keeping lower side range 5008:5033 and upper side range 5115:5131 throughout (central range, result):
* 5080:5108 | 0.7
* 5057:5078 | -0.8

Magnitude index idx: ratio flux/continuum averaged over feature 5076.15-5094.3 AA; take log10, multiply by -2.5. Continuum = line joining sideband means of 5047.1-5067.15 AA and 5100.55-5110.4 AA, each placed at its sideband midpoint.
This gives 0.08 mag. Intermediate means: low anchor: 13.8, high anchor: 13.2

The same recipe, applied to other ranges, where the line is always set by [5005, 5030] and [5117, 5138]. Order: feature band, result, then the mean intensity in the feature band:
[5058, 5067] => -0.08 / 14.1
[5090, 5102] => -0.02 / 13.4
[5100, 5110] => -0.01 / 13.3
